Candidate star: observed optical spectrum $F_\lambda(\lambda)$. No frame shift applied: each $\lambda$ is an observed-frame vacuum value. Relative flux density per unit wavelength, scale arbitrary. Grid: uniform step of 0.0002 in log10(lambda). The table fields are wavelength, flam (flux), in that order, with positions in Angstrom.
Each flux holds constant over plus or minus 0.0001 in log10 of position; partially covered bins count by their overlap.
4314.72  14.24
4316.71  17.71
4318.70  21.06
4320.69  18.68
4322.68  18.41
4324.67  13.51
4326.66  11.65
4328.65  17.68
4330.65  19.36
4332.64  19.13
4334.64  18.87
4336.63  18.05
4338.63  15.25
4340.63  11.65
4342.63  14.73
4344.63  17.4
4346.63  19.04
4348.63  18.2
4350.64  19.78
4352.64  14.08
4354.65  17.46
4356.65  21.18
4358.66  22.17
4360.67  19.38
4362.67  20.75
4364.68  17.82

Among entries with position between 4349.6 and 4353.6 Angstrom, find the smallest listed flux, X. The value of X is 14.08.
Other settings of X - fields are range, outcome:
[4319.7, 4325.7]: 13.51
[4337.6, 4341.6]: 11.65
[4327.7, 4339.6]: 15.25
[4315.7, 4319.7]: 17.71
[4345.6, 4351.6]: 18.2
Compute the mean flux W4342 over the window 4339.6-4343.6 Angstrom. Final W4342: 13.2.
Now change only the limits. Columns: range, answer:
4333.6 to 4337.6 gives 18.5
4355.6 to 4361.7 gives 20.9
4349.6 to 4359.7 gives 18.9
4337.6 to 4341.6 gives 13.5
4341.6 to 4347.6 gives 17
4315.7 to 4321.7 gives 19.1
